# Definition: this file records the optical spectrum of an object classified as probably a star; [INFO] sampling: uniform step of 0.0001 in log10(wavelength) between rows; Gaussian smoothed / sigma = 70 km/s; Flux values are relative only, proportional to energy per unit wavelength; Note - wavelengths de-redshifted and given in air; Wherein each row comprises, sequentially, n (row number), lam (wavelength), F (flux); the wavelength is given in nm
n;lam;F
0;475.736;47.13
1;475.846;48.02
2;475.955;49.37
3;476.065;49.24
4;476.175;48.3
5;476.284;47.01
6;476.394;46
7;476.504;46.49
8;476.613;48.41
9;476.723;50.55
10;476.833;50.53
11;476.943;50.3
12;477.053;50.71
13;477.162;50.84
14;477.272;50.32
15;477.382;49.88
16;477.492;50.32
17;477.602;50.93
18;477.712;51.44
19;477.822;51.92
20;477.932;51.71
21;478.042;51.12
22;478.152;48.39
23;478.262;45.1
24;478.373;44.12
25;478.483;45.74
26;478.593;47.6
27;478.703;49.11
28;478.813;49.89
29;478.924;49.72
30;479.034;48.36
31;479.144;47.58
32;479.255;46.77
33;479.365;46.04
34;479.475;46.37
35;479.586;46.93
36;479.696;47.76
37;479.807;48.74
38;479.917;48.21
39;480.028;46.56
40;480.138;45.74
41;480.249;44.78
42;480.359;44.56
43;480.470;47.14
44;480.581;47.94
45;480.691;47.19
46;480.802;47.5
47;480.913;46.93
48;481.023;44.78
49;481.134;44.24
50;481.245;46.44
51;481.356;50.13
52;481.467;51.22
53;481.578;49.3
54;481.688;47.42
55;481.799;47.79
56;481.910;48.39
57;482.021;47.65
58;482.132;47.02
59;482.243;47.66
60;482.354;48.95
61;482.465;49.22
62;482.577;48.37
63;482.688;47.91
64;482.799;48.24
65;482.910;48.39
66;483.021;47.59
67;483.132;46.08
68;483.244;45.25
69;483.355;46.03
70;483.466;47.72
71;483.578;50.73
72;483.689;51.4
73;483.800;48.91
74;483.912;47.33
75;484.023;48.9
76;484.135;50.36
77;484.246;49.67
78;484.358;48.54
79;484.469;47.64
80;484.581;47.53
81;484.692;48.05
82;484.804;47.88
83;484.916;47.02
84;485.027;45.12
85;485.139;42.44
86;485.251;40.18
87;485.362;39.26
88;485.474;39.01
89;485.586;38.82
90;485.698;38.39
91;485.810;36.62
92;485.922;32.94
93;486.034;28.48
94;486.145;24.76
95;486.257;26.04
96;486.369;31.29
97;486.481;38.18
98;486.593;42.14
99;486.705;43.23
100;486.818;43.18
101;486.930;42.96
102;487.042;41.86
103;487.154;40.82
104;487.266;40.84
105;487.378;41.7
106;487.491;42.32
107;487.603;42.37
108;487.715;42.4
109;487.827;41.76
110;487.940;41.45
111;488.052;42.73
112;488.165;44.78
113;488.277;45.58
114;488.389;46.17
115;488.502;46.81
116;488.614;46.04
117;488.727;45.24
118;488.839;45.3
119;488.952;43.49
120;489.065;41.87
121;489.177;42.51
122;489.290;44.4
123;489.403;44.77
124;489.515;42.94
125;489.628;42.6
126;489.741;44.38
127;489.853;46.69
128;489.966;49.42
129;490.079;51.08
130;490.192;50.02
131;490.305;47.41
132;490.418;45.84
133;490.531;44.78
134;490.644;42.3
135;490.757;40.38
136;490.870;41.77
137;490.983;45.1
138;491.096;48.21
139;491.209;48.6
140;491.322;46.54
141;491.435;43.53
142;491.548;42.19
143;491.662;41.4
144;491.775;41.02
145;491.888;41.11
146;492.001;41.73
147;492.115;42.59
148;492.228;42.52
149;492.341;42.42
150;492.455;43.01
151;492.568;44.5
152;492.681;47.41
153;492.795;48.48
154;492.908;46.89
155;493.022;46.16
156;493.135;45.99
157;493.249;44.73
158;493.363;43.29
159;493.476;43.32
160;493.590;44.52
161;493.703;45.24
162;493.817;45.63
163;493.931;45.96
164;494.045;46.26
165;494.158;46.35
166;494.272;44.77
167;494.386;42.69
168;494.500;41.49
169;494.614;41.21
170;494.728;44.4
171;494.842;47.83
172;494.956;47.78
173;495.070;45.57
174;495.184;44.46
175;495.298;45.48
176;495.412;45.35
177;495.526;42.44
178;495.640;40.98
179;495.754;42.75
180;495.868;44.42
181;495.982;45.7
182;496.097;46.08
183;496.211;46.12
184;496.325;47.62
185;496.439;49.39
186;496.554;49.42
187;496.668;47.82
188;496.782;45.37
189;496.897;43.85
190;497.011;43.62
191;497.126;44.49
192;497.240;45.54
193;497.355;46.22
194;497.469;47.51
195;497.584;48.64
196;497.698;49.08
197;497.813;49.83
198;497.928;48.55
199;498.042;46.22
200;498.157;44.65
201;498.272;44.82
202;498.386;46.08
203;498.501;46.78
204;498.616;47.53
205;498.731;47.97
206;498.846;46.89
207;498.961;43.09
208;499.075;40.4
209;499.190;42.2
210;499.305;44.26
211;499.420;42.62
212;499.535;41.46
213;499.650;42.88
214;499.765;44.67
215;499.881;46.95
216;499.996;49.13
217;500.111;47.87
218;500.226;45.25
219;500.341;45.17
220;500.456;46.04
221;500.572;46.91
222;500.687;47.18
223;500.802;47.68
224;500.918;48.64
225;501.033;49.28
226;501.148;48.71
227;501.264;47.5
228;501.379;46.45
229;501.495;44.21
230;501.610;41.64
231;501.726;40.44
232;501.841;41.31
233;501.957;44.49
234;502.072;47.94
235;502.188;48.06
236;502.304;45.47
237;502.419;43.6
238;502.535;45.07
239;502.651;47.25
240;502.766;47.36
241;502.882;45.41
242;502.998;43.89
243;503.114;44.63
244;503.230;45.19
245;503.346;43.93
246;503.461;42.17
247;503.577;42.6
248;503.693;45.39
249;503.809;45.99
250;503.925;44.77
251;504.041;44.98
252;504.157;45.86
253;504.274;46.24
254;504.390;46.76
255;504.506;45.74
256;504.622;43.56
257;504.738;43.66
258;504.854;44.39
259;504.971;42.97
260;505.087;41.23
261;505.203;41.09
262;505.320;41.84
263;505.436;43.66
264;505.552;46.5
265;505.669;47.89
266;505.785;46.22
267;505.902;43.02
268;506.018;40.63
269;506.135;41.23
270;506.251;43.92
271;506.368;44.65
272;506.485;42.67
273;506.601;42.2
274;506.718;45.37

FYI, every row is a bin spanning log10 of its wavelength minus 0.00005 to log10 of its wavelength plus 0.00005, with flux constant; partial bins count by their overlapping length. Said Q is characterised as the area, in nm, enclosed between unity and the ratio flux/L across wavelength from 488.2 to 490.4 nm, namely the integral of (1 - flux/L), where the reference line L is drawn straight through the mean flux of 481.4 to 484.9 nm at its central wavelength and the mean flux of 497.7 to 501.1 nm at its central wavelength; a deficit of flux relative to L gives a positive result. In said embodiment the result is 0.08 nm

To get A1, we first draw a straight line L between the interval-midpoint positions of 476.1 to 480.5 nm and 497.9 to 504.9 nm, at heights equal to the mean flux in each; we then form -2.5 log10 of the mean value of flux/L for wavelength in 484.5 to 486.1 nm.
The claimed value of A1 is 0.16 mag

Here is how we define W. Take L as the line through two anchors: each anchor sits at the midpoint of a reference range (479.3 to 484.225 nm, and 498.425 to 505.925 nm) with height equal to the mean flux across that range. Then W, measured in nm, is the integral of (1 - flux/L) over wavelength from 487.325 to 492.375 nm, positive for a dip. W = 0.26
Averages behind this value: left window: 47.7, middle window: 44.2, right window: 45.1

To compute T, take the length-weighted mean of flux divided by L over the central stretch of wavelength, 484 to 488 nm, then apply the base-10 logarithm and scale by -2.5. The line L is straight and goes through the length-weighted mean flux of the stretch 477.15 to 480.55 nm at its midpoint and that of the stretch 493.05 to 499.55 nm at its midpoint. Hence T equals 0.14 mag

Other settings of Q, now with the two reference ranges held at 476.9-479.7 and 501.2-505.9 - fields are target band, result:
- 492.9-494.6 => 0.057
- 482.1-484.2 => -0.009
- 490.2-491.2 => 0.039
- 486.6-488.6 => 0.180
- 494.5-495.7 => 0.043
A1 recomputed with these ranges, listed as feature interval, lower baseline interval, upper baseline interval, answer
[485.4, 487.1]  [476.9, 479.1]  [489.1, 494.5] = 0.263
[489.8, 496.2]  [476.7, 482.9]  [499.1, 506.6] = 0.035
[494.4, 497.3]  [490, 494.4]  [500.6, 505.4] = -0.006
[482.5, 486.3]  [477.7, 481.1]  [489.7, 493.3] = 0.061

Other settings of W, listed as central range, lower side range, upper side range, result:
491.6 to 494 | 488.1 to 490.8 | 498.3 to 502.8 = 0.059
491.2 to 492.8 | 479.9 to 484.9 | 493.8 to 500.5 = 0.096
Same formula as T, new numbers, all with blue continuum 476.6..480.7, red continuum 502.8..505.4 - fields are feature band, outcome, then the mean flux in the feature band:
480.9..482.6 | 0.00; 47.9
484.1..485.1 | -0.01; 47.9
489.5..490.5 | -0.01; 46.8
